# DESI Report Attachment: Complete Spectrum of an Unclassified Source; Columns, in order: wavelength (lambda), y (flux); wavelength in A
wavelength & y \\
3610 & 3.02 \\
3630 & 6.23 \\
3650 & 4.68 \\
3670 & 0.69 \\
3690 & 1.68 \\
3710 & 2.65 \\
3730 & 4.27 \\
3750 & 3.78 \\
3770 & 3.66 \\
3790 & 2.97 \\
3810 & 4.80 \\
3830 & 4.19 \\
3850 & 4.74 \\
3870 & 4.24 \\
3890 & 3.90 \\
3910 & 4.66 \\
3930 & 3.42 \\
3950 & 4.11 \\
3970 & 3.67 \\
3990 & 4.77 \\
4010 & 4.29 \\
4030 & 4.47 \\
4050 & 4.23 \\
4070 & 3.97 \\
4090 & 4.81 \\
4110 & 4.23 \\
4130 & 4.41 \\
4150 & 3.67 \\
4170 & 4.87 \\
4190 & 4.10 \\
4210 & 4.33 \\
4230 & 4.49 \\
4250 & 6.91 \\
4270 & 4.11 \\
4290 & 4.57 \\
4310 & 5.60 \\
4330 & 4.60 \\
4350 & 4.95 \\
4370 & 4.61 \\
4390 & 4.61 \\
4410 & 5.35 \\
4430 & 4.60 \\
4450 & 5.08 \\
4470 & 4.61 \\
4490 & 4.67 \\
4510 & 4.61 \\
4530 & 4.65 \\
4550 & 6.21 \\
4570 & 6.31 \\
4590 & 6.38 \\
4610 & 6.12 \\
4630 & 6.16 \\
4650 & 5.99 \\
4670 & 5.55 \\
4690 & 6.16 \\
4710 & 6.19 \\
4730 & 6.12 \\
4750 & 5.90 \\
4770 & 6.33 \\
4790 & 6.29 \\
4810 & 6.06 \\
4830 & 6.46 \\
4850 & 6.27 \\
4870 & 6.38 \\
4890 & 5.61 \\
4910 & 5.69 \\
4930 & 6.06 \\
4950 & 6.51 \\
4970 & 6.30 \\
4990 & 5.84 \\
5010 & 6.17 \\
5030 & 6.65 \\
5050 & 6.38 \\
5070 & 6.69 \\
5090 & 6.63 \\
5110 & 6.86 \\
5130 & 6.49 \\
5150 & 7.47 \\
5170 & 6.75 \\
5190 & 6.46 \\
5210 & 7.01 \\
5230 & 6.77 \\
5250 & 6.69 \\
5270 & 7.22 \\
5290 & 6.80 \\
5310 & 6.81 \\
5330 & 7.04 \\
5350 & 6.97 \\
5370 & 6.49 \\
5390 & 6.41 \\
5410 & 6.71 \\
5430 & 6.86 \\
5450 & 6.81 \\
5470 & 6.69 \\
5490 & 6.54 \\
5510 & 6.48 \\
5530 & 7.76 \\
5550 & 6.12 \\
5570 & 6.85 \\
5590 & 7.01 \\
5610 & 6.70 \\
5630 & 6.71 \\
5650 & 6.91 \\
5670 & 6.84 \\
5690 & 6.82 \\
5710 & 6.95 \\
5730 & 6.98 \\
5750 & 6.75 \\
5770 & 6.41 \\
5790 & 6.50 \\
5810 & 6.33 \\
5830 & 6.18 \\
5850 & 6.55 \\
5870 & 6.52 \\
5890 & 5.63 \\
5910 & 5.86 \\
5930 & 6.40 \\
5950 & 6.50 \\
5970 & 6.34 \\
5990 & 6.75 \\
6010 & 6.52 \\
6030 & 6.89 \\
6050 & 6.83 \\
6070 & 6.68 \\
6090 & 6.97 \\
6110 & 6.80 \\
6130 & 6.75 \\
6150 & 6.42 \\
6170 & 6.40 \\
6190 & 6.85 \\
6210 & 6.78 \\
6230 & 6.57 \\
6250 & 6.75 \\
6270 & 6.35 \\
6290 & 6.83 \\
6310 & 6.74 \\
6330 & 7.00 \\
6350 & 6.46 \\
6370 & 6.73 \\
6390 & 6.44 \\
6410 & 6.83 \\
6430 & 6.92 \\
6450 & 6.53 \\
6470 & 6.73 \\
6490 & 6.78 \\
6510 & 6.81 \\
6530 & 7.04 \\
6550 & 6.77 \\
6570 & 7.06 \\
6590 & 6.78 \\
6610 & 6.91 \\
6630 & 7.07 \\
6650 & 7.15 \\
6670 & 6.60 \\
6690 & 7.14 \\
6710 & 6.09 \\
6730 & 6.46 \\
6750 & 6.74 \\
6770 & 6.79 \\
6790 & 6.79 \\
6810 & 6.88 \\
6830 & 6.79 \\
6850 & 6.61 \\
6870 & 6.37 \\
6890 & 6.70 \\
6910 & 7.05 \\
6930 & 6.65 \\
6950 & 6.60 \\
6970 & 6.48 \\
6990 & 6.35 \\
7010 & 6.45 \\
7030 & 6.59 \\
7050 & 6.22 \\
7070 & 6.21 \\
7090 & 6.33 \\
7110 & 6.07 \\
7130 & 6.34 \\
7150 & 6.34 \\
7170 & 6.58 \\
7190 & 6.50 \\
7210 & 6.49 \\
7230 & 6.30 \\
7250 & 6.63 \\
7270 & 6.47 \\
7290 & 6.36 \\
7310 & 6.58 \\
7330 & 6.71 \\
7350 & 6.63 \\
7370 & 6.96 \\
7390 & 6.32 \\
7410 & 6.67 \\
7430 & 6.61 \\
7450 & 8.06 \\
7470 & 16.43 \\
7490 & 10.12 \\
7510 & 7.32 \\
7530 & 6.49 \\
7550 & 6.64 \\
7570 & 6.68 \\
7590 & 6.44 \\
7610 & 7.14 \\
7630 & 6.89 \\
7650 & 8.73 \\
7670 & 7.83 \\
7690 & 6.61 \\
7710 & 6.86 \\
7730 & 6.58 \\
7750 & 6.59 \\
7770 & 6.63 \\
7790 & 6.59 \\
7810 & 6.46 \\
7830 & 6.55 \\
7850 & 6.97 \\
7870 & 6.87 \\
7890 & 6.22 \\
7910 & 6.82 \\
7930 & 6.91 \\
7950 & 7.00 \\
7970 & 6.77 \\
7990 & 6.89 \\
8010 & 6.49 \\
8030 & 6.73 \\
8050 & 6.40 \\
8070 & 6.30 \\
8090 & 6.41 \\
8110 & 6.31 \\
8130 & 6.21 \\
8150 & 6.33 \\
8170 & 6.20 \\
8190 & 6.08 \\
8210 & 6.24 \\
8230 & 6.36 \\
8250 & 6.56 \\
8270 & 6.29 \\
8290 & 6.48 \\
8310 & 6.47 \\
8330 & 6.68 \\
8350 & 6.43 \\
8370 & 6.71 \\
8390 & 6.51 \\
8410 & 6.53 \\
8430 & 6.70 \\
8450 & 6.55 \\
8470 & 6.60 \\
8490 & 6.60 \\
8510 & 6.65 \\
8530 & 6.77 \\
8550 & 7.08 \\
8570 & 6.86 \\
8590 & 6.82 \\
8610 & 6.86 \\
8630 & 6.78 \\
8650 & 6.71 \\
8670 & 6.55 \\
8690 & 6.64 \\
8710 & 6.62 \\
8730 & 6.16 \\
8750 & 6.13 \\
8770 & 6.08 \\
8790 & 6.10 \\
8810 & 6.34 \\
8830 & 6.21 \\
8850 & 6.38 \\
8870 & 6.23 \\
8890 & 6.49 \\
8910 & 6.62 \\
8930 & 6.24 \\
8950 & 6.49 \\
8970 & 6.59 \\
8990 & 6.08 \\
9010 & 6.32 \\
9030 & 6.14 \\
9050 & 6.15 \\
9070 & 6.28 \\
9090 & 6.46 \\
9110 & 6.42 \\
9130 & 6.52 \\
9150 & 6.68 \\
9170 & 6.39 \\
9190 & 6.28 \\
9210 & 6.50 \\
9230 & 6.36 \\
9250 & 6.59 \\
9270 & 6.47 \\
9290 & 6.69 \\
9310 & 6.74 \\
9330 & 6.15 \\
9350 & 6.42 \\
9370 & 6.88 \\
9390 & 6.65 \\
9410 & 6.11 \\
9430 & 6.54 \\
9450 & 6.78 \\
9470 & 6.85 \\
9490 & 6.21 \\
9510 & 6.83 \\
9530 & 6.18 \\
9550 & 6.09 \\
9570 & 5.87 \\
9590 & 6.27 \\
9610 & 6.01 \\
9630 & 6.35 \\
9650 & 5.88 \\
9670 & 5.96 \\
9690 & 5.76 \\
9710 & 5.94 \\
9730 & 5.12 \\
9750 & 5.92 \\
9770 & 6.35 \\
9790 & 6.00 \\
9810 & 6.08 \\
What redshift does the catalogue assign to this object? 0.138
